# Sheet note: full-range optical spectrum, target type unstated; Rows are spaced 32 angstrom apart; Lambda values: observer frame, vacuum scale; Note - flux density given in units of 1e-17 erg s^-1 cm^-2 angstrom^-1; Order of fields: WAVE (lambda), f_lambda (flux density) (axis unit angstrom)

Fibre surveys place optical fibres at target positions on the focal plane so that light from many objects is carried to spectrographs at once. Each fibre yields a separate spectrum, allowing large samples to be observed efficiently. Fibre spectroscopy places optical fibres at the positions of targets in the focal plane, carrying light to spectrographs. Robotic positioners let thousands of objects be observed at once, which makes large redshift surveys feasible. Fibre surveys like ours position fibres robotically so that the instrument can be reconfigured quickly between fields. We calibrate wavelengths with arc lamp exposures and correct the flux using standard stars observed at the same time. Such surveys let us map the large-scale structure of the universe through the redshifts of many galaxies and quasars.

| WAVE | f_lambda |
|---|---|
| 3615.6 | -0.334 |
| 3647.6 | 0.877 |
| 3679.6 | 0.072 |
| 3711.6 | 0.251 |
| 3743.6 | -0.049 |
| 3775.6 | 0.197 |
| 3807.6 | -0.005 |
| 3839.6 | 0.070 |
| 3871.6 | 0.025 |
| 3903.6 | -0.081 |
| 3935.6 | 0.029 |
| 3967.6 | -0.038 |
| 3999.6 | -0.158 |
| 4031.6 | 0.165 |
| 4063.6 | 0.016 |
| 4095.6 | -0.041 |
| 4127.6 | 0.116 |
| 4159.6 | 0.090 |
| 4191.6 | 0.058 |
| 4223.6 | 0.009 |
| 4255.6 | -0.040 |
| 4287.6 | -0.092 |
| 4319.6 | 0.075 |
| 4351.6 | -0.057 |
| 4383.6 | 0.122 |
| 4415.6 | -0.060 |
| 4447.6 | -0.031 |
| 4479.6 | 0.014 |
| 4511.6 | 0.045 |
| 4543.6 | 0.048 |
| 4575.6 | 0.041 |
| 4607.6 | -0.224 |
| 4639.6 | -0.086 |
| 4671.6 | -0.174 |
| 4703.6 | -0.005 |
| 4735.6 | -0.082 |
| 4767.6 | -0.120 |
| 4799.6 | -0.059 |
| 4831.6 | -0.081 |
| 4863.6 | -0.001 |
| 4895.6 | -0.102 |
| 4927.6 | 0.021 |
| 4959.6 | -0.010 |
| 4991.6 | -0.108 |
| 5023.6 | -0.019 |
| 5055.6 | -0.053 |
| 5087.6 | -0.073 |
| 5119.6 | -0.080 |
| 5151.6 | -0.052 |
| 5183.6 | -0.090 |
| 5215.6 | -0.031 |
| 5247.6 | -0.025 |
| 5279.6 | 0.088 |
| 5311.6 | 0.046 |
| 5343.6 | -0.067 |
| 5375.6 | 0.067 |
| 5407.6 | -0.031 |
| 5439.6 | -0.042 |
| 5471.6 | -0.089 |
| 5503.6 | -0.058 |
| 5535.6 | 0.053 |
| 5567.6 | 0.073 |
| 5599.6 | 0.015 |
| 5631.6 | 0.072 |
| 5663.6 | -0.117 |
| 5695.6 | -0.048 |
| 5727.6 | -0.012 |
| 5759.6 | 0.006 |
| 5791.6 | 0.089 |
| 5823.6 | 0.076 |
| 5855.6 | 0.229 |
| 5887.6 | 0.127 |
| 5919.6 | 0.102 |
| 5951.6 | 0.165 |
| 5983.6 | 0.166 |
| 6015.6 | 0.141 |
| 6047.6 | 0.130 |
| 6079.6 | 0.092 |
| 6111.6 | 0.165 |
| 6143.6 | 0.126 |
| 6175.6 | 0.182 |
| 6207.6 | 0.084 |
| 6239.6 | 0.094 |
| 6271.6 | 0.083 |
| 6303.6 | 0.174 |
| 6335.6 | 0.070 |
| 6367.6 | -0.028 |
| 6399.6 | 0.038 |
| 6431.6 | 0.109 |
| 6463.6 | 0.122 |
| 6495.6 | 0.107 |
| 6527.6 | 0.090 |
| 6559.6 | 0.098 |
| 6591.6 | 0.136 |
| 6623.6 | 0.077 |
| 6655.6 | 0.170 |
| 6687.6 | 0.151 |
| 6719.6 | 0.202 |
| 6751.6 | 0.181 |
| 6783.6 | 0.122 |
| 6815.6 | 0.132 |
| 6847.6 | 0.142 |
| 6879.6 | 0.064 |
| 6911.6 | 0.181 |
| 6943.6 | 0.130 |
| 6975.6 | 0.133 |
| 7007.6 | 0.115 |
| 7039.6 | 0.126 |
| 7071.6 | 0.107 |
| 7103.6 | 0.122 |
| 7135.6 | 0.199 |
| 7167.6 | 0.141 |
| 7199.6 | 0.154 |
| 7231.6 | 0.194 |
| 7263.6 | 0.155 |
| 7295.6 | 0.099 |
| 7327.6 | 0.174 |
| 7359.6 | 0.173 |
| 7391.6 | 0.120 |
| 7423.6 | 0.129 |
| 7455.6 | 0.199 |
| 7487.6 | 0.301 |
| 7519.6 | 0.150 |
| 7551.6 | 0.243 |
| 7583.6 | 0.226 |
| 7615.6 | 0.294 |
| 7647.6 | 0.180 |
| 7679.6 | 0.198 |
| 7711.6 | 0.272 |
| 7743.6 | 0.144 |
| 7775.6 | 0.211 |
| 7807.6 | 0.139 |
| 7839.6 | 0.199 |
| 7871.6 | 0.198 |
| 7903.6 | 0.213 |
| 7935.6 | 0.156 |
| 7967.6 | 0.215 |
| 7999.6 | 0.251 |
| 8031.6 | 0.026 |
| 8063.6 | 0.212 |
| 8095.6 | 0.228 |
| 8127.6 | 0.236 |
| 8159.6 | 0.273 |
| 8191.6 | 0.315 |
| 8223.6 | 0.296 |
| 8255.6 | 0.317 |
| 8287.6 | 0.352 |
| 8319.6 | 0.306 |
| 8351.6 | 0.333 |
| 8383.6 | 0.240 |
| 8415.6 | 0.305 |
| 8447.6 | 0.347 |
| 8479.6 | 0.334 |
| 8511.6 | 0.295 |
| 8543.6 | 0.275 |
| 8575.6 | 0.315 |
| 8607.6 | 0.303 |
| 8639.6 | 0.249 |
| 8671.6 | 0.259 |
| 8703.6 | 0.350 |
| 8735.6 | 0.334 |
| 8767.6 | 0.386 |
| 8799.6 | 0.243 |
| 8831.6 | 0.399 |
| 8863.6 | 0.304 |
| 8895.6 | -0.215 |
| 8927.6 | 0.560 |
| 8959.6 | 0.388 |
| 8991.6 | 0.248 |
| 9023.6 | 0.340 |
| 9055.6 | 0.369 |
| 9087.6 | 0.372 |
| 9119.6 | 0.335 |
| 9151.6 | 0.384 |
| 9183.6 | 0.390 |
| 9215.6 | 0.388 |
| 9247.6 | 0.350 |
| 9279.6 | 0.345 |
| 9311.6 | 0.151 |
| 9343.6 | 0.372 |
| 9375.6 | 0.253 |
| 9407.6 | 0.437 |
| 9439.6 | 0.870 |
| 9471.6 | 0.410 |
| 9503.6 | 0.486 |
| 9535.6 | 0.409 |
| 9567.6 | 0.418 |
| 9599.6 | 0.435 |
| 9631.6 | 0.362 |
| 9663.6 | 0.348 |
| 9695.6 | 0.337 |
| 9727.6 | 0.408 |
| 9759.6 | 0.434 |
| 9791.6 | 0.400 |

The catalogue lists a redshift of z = 1.04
